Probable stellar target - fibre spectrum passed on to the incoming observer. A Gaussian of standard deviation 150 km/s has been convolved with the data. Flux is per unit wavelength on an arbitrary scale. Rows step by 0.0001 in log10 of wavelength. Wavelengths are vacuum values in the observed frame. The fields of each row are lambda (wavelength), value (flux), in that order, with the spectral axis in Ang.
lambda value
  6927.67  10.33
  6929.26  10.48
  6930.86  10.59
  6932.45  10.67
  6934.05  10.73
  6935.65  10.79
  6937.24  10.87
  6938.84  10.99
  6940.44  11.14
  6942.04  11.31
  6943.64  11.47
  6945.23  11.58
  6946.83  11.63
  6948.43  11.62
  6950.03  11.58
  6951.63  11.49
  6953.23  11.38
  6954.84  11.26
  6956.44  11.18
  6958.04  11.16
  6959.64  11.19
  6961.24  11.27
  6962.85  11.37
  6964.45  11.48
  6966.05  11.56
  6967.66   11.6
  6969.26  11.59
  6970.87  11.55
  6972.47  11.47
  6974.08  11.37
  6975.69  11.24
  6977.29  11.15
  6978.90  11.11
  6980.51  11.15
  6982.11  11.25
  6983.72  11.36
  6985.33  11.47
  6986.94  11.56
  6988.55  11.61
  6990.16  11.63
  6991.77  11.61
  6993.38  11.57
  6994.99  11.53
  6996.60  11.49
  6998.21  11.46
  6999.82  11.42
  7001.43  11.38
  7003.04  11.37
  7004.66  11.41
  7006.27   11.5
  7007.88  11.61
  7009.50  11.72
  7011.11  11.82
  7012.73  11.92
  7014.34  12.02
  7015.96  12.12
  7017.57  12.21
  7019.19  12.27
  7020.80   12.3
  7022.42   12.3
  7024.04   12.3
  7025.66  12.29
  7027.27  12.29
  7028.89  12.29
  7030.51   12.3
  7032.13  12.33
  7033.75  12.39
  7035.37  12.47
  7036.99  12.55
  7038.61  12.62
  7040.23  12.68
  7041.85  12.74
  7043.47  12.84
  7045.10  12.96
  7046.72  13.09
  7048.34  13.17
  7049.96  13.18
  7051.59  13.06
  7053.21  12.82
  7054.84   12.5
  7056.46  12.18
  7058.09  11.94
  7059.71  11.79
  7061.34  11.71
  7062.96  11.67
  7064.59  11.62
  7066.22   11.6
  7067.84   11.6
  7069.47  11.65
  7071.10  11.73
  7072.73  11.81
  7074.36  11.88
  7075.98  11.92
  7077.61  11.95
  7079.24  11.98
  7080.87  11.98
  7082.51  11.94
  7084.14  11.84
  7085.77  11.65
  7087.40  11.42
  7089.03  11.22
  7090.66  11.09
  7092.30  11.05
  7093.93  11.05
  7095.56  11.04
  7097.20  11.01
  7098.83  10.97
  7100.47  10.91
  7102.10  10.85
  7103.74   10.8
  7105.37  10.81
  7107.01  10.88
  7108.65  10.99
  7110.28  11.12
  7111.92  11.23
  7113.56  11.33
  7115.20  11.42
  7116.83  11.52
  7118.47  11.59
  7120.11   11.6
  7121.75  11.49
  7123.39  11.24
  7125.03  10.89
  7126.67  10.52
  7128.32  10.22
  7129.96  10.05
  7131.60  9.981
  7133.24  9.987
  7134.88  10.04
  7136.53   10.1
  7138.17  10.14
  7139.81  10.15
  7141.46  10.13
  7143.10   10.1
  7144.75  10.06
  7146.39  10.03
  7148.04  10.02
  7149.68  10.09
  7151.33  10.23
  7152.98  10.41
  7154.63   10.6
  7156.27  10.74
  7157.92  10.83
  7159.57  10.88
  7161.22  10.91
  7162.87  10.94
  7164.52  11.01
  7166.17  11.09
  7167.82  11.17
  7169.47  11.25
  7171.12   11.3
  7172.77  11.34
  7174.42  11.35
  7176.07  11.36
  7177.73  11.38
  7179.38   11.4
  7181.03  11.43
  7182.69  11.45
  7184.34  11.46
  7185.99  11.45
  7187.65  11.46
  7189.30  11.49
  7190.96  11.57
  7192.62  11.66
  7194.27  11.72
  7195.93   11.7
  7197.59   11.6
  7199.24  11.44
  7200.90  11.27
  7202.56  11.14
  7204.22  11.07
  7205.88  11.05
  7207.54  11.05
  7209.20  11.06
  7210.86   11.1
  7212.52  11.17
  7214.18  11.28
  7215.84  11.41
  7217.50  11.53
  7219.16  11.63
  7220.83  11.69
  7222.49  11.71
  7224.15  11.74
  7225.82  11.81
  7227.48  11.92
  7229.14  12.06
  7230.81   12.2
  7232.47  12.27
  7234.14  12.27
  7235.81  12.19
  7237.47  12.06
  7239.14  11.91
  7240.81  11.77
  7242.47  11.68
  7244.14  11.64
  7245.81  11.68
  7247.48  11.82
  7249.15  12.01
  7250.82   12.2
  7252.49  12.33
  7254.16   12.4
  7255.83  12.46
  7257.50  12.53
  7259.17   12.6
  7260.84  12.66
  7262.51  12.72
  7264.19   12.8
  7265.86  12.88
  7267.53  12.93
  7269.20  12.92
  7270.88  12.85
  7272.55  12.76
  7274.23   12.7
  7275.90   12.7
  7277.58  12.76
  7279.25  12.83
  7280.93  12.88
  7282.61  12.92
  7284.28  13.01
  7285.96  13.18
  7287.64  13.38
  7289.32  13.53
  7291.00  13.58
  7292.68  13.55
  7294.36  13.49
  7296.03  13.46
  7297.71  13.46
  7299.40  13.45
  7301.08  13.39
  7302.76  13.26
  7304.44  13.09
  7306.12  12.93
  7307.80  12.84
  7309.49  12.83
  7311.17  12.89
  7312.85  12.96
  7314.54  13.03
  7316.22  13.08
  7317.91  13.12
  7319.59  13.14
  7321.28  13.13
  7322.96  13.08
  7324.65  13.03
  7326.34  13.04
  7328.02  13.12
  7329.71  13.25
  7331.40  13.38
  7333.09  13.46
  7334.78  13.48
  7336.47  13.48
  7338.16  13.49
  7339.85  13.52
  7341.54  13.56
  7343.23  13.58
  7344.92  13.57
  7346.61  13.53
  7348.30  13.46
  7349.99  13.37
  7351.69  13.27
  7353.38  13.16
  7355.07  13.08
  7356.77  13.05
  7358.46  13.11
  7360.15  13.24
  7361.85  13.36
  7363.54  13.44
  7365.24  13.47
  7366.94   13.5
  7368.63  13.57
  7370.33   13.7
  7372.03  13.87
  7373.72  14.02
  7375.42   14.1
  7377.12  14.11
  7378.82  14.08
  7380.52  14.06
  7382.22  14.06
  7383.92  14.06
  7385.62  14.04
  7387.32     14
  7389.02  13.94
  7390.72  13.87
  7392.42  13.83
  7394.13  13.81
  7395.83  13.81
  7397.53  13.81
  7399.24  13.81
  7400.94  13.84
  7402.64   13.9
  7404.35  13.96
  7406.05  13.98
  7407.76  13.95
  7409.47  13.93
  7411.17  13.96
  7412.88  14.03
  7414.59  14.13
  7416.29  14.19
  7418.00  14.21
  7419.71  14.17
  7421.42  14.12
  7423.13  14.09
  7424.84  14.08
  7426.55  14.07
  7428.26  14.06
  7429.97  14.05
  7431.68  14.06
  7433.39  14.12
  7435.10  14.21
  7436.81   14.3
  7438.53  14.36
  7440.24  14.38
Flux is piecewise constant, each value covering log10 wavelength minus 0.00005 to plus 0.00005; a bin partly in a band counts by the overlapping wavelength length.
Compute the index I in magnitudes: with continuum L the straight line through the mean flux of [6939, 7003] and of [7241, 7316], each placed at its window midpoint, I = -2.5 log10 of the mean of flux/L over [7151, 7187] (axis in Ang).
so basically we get 0.11 mag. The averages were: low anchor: 11.4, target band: 11.1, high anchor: 12.8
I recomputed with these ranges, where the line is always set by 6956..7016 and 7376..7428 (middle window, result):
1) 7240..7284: 0.06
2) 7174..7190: 0.11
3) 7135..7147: 0.22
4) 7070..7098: 0.05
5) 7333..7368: 0.02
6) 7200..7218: 0.15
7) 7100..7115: 0.11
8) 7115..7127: 0.09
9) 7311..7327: 0.04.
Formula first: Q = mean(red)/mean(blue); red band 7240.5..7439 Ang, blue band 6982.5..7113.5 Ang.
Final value 1.13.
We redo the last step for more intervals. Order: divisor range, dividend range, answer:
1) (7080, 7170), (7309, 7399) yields 1.24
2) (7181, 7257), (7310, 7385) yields 1.15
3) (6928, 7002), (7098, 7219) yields 0.97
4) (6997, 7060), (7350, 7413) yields 1.12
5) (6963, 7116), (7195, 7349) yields 1.07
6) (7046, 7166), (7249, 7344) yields 1.16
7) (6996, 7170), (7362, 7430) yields 1.22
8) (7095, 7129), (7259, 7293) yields 1.17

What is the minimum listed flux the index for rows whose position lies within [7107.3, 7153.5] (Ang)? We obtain 9.981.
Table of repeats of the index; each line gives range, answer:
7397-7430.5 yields 13.81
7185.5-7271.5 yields 11.05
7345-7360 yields 13.05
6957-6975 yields 11.16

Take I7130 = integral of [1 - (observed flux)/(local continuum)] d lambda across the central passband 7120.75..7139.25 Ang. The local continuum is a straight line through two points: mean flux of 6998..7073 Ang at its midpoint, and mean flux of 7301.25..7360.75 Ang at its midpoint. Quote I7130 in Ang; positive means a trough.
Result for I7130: 3.06 Ang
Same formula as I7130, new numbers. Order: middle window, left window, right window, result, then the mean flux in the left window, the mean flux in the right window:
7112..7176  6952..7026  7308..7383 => 8.5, 11.6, 13.4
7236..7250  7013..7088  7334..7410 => 1.3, 12.2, 13.7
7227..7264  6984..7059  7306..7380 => 2.3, 12.1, 13.4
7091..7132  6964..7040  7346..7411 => 4.5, 11.8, 13.7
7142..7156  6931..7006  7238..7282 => 2.1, 11.3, 12.4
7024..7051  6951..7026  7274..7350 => -1.8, 11.6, 13.2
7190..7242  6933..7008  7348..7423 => 4.8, 11.4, 13.8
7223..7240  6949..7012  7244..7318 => 0.8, 11.4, 12.9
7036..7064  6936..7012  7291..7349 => -1.7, 11.4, 13.3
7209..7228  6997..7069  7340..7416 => 2.2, 12.2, 13.7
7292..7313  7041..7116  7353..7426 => 0.1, 11.7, 13.8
